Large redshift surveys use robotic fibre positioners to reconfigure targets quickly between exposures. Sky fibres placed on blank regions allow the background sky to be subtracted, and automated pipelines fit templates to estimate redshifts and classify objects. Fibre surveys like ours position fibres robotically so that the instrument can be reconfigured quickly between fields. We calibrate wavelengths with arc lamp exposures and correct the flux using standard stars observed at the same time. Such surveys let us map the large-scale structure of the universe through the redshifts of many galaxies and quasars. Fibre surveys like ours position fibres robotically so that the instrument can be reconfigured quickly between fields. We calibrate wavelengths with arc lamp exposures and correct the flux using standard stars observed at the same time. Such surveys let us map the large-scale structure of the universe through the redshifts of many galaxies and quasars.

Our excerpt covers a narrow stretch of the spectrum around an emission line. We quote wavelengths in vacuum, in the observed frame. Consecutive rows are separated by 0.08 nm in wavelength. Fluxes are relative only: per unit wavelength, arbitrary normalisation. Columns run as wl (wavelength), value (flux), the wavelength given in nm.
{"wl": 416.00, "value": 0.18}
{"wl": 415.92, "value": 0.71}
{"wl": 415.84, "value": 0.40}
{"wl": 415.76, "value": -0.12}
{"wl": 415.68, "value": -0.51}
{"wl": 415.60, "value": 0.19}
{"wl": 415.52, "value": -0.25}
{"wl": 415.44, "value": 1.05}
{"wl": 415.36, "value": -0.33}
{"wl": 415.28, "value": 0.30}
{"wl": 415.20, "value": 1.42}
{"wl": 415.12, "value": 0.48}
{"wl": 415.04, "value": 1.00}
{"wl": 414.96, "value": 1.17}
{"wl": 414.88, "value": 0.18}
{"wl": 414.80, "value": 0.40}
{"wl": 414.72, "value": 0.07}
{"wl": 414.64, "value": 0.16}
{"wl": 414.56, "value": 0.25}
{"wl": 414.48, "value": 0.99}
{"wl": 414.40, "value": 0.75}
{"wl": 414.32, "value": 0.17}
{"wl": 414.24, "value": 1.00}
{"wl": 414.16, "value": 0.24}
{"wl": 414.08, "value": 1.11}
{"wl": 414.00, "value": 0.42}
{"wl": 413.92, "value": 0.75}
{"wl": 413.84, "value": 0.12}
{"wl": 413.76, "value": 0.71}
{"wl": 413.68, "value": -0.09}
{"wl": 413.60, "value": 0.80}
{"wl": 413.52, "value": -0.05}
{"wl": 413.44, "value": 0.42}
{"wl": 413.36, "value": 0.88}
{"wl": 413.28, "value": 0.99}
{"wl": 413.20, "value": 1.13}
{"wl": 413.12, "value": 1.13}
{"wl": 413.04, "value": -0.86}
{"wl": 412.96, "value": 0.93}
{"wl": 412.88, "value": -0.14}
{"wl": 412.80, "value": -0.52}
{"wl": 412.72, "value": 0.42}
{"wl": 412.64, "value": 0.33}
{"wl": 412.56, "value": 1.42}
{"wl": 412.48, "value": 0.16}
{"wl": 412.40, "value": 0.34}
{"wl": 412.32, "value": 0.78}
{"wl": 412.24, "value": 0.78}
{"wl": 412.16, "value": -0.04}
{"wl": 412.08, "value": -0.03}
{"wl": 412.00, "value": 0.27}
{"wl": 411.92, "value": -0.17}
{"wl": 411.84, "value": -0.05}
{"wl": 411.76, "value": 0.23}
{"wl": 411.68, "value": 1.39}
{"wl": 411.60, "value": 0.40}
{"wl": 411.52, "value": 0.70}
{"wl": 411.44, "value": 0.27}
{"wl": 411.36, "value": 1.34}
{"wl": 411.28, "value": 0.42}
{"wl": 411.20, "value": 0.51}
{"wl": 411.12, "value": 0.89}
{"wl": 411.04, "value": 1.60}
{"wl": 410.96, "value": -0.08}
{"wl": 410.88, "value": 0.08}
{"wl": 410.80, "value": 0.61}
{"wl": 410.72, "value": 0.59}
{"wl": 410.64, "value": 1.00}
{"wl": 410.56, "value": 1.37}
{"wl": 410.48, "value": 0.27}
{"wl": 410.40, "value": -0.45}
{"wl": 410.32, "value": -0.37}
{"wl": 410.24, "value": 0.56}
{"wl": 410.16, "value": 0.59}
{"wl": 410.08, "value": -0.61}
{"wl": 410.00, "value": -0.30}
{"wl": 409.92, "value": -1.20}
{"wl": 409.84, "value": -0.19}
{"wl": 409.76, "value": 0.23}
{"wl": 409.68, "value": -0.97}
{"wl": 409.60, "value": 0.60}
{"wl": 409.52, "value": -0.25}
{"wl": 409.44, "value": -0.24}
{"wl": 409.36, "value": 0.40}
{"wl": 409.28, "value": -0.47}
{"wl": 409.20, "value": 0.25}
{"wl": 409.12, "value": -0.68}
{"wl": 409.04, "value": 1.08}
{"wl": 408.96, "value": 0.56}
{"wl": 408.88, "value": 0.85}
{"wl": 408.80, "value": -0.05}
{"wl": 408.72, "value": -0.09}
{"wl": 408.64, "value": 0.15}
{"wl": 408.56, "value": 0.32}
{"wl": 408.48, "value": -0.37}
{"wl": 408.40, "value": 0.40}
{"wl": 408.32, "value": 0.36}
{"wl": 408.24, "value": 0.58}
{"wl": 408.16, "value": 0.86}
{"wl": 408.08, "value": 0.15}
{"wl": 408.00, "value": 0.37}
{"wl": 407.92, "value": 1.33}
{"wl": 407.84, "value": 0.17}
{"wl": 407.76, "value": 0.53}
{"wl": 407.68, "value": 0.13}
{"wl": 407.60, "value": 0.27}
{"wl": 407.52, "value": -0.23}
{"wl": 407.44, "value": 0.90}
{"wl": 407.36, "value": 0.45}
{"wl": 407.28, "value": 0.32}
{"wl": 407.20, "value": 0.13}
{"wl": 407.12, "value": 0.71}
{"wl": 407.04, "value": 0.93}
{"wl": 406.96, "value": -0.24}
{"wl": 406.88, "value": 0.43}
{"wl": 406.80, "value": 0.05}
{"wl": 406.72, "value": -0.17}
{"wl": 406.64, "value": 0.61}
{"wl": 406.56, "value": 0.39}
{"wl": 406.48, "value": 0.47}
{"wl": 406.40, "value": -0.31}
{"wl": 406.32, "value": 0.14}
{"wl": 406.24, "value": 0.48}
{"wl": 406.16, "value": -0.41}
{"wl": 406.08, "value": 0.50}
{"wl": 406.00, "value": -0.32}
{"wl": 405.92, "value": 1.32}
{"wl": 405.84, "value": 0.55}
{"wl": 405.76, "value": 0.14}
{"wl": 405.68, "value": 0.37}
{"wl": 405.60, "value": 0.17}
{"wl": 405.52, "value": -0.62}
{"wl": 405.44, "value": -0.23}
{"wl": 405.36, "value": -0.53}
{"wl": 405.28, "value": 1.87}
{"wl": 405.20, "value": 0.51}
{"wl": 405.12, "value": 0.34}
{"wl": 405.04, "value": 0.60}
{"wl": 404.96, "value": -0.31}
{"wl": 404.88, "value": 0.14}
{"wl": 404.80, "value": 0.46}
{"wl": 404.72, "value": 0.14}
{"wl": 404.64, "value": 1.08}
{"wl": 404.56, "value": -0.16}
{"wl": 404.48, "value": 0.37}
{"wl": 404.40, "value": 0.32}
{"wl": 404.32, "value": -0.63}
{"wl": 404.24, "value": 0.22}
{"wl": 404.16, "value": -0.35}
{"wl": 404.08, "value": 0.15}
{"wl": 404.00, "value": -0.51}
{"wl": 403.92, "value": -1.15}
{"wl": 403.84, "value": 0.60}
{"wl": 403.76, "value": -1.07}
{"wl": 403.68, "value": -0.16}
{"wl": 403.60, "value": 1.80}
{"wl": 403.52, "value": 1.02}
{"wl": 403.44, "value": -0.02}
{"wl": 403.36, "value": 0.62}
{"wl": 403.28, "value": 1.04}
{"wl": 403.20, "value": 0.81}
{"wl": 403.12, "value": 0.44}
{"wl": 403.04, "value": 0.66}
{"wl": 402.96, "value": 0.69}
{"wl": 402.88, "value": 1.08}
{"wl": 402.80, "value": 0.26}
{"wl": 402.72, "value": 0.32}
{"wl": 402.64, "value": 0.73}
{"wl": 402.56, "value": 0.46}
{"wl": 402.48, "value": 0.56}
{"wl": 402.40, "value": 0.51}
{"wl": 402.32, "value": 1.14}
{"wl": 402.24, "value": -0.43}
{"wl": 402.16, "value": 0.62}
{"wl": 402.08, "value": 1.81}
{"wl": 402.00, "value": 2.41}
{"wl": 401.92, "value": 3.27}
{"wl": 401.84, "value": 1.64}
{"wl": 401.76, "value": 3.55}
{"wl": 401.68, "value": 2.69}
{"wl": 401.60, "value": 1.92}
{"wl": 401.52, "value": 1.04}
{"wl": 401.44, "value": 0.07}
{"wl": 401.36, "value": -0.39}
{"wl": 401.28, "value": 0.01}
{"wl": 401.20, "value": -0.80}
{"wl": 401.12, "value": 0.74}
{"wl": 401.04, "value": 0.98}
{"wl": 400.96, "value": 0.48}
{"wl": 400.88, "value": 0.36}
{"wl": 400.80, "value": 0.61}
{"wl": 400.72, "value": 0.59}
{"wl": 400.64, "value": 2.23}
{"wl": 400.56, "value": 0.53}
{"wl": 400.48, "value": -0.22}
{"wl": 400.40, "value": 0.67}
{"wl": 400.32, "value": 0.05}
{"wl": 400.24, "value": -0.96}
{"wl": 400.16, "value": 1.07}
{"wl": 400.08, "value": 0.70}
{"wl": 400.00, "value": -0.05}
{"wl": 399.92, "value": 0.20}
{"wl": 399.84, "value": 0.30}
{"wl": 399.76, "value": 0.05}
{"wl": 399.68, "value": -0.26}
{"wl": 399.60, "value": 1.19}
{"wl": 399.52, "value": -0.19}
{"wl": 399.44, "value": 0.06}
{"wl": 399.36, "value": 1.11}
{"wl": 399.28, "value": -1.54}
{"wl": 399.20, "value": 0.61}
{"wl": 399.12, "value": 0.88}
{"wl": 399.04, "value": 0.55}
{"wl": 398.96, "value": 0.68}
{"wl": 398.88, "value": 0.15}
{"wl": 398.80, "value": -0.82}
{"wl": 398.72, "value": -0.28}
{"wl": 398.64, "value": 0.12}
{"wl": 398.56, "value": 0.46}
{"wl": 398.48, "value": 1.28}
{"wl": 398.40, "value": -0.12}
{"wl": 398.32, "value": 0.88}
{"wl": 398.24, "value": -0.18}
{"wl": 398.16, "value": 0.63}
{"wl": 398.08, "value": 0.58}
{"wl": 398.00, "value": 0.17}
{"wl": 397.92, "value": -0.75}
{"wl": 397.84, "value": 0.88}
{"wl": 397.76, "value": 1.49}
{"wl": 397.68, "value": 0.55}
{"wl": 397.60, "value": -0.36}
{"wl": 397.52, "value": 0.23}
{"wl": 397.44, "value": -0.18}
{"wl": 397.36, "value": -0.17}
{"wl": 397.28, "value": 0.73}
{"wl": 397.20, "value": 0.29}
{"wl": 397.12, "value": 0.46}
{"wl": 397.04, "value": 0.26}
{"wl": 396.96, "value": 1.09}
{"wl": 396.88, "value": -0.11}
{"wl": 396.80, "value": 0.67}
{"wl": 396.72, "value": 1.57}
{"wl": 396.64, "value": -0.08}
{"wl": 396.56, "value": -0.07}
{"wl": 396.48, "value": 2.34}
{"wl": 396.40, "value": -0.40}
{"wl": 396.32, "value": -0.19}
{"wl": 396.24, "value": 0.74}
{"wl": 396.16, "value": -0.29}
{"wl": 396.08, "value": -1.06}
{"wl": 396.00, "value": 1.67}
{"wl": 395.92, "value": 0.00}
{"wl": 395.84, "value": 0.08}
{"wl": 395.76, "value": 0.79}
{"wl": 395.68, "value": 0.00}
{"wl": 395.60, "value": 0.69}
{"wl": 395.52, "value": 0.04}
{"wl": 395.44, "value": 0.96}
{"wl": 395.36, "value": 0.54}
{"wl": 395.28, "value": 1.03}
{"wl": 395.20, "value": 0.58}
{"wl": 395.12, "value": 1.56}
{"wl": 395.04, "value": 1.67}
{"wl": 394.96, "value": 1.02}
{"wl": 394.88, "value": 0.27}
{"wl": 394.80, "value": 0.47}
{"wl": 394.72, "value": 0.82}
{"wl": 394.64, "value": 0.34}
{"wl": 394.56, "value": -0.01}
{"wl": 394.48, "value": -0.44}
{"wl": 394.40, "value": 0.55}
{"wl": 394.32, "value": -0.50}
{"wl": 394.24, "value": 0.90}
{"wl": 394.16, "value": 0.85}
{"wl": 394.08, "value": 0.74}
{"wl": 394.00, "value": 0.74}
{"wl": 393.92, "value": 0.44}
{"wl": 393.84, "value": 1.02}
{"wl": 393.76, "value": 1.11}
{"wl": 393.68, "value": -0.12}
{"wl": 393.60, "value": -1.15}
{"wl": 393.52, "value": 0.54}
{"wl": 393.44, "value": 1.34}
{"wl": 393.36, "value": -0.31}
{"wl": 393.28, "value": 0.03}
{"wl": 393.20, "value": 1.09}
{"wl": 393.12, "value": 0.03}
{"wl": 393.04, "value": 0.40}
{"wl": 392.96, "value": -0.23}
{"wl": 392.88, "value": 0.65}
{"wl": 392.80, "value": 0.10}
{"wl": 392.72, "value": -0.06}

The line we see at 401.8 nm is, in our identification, [O II]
